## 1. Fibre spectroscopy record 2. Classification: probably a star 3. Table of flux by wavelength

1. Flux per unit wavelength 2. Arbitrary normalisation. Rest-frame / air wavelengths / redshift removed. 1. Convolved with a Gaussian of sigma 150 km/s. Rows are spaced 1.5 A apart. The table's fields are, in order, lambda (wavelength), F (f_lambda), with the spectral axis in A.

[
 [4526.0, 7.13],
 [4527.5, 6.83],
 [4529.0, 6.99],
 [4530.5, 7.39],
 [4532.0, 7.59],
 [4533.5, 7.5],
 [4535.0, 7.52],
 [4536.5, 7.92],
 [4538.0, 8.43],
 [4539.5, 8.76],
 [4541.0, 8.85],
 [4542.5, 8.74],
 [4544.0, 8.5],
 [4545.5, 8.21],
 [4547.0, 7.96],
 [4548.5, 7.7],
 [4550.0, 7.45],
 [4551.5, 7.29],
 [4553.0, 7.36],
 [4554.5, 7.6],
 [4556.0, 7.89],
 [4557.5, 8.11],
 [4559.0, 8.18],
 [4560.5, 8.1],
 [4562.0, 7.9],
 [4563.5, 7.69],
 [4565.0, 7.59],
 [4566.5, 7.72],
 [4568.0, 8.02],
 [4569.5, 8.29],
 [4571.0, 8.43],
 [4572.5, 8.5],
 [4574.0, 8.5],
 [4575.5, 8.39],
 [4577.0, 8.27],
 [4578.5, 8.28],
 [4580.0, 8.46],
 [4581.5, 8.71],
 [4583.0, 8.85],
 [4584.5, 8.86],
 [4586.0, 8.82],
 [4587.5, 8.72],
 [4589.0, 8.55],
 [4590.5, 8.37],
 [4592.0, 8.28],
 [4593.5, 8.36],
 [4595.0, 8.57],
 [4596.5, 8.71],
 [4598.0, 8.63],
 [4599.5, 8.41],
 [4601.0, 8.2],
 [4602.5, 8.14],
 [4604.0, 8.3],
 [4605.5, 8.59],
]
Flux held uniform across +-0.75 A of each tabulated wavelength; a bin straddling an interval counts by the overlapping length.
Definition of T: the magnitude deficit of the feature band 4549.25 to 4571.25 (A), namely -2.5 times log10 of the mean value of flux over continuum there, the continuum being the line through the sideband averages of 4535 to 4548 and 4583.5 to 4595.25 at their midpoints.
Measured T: 0.08 mag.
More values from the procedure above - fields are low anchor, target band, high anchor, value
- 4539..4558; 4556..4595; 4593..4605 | -0.01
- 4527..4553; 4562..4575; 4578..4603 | 0.02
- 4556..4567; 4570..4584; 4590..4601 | -0.04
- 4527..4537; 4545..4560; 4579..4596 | 0.01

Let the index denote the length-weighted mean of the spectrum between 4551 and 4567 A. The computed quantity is 7.77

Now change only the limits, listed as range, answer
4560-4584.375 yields 8.25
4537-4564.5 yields 8.03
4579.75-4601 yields 8.58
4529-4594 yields 8.14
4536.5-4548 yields 8.44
